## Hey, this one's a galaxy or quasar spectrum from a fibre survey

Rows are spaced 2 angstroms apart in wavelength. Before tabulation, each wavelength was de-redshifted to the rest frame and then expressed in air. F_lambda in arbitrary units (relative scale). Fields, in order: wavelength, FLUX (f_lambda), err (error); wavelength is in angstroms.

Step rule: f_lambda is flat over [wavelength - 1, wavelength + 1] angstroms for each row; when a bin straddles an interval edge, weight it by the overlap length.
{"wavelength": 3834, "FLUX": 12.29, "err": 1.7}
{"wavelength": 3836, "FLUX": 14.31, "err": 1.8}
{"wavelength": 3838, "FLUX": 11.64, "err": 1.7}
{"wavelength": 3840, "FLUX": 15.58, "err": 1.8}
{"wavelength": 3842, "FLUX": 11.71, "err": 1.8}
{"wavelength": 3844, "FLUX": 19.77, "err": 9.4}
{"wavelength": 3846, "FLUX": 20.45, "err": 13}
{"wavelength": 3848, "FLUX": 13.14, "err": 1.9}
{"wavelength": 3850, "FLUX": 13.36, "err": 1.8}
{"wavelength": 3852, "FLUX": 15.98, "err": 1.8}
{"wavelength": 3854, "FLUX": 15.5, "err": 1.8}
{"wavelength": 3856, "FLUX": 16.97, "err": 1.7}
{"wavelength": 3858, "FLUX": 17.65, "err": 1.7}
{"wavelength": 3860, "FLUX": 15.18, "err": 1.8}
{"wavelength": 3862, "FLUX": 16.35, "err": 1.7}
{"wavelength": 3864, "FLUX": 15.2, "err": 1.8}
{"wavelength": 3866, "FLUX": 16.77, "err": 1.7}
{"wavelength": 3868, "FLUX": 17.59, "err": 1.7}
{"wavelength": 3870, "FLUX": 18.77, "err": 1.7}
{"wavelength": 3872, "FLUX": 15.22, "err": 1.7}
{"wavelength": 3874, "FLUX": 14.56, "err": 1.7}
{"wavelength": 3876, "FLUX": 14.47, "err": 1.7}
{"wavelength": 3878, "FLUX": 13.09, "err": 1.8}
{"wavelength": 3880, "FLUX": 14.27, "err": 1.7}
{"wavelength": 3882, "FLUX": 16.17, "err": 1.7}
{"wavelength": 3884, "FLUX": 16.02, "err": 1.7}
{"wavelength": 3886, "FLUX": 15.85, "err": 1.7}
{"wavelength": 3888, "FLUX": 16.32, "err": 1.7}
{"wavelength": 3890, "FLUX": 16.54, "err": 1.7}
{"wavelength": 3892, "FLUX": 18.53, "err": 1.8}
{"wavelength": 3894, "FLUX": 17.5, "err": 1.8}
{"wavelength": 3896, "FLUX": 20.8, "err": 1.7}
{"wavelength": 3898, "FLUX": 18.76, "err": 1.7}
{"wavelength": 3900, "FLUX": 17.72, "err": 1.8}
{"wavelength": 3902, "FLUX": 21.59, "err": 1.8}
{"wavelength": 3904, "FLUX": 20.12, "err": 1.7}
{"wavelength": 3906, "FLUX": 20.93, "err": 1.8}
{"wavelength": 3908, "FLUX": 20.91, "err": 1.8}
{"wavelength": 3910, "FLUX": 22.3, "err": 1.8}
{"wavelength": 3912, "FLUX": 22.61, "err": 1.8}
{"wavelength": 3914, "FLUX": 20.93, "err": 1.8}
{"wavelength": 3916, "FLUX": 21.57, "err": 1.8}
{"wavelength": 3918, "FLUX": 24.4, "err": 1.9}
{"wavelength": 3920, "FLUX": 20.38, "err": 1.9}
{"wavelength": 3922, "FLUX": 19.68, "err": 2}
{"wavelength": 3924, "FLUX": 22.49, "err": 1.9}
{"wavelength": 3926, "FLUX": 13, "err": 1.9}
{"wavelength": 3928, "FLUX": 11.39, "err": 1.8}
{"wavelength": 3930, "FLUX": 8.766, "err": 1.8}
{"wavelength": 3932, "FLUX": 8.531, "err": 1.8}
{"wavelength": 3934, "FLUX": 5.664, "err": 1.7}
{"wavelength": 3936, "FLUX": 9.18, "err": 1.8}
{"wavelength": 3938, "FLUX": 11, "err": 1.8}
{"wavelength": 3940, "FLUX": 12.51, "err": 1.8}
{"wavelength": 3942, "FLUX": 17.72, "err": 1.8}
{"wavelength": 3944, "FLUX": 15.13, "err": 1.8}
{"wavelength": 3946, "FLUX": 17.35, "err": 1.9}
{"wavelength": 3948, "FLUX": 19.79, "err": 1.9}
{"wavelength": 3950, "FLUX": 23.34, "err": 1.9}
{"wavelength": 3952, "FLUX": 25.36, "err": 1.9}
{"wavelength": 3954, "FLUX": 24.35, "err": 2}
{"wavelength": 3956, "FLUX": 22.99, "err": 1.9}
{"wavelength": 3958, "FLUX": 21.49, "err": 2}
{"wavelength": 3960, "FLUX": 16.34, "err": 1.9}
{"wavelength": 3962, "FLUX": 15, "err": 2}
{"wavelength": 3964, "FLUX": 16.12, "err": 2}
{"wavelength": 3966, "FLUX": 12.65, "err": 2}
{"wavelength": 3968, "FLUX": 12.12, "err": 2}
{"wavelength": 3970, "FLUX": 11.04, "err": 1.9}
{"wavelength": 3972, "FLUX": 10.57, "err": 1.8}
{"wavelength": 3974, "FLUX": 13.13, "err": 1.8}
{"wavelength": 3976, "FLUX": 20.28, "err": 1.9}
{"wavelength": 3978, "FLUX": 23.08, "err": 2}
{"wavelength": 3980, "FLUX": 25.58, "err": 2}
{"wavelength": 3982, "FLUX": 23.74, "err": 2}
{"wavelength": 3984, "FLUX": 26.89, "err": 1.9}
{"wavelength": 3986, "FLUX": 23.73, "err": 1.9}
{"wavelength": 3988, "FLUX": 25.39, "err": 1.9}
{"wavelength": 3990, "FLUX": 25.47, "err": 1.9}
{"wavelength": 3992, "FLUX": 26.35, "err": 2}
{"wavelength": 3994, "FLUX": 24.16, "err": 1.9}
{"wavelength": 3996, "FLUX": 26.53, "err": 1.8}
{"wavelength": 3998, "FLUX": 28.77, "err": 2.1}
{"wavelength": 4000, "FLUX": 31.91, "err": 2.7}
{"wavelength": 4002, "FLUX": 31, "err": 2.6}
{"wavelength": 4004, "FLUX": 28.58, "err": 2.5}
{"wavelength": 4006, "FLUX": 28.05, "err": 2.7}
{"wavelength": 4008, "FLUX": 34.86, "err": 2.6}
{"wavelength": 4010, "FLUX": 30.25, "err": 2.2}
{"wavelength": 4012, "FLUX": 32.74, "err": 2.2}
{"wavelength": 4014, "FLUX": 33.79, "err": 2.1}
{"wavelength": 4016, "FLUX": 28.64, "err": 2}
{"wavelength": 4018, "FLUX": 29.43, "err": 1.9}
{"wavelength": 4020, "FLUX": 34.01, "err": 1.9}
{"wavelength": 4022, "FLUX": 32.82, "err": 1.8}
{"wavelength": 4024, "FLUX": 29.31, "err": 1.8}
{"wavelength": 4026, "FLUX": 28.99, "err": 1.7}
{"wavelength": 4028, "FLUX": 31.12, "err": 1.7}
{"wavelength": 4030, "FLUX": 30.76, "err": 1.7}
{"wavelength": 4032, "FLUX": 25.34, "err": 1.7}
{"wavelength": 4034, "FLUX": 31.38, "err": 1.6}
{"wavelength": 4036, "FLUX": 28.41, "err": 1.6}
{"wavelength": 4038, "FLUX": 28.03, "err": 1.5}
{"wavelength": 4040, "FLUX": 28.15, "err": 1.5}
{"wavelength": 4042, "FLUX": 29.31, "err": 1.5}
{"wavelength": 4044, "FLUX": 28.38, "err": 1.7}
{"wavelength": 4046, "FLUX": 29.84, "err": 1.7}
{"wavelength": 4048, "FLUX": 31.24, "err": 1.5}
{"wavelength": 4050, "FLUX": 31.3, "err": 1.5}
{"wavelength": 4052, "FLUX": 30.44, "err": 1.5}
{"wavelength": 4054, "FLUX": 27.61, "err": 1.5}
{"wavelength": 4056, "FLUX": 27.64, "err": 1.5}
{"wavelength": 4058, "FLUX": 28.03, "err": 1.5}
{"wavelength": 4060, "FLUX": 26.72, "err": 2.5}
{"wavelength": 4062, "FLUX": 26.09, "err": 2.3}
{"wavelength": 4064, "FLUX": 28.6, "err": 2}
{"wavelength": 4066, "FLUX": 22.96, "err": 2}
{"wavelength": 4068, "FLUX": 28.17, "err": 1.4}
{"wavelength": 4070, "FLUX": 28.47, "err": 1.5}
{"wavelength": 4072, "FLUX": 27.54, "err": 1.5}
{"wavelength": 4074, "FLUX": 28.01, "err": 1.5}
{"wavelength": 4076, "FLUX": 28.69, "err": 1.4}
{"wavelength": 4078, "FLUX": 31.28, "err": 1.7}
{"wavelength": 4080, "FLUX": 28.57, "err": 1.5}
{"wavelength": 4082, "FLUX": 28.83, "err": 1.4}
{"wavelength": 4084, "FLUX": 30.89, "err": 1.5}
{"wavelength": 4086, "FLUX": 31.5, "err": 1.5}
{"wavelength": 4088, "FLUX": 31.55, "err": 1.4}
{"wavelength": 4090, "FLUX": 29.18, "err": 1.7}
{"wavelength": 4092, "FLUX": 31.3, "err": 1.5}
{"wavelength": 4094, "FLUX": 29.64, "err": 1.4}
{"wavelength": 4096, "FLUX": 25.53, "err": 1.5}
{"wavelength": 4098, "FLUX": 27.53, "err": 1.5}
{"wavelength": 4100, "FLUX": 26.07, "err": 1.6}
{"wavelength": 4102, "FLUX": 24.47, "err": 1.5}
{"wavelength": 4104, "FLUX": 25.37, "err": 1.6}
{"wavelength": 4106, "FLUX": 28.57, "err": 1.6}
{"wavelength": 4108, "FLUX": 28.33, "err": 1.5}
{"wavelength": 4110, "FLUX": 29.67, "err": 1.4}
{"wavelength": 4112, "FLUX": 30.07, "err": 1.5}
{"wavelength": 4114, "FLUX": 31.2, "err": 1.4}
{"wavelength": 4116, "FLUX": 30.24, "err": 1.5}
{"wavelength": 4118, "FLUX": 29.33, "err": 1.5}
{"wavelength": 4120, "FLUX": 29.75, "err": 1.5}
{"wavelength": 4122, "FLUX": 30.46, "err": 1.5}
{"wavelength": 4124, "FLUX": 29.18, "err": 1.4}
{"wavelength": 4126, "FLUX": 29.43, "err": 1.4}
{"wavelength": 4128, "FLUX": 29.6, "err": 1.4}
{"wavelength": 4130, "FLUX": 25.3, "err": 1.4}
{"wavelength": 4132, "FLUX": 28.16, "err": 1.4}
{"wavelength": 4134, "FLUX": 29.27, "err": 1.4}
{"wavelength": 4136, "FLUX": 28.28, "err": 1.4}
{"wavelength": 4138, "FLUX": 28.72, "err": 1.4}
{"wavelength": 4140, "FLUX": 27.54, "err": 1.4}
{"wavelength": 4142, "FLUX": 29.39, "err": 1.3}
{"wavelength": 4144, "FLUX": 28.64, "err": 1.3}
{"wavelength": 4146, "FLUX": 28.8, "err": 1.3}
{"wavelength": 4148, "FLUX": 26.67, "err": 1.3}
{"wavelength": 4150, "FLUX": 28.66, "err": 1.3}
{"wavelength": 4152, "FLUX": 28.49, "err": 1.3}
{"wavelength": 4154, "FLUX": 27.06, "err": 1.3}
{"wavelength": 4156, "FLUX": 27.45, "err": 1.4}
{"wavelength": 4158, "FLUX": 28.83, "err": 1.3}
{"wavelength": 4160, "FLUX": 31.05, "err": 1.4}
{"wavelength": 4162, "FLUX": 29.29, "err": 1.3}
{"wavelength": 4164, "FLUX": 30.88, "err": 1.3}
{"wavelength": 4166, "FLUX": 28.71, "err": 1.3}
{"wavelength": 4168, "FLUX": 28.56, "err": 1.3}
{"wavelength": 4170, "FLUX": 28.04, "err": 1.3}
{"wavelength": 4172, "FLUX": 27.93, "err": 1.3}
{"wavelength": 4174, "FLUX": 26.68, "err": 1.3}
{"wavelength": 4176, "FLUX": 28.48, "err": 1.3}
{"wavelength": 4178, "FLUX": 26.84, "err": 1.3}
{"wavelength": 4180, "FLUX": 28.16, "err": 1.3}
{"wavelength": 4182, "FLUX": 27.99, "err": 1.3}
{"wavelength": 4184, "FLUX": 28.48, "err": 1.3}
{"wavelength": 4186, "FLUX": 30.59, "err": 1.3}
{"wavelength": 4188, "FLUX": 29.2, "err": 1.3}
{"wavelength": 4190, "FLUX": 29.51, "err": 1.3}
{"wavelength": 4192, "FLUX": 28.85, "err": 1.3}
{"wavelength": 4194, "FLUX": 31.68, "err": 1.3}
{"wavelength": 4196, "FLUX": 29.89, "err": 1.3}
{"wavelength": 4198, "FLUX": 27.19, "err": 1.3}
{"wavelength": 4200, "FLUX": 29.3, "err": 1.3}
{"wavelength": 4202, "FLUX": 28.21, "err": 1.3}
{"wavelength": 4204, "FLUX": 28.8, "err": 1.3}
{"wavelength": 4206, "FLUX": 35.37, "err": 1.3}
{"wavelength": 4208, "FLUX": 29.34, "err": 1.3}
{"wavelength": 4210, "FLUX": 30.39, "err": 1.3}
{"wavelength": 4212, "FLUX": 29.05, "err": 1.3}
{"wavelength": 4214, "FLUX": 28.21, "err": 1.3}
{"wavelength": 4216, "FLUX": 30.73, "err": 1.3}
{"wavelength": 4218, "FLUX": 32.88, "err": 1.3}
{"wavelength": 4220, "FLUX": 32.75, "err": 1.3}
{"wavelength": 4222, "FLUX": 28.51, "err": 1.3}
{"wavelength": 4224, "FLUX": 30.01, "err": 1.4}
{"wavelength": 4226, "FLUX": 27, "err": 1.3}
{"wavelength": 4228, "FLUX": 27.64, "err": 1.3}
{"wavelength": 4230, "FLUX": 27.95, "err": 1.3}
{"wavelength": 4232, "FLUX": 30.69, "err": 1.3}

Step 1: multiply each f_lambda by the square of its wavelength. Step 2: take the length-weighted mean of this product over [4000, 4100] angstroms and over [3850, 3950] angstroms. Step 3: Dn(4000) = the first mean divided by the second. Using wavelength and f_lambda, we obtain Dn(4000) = 1.89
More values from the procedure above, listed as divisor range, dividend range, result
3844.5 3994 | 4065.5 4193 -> 1.79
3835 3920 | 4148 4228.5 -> 1.96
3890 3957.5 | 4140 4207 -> 1.81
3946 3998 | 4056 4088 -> 1.44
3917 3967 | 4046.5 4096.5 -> 1.85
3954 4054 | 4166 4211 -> 1.22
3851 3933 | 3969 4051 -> 1.68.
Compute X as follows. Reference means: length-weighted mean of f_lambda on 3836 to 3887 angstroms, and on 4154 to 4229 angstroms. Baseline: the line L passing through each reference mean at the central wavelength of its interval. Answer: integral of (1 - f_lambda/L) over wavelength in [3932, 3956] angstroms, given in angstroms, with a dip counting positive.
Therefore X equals 3.38 angstroms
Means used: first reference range 15.6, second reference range 29.2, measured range 16.4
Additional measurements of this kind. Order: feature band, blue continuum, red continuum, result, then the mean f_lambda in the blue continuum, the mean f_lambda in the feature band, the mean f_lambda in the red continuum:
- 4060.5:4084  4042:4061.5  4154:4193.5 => 0.7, 29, 28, 28.7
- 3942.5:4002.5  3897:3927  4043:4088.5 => 6.6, 20.5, 21.2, 28.8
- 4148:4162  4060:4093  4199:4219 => 0.5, 28.8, 28.5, 30.2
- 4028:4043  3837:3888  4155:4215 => -4.0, 15.7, 28.9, 29.1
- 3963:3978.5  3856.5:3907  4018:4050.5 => 6.3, 17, 14.6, 29.9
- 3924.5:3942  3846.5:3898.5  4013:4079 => 8.4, 16.2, 10.8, 29.1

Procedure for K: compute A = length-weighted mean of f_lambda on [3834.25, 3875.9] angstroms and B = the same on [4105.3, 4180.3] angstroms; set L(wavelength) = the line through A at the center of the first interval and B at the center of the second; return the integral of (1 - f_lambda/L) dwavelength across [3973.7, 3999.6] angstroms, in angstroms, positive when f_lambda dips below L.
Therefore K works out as -3.4 angstroms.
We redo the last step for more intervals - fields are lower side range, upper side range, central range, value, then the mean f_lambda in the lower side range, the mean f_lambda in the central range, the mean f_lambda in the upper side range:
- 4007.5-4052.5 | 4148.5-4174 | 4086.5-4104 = 0.82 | 30.3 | 28.1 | 28.6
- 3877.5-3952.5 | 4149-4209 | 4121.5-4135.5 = -1.02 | 17.3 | 28.7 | 29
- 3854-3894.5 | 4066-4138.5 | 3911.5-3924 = -2.09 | 16.1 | 21.6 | 28.8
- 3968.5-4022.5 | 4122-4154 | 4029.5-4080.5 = -2.61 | 26.1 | 28.5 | 28.4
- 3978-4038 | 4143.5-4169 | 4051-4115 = 0.78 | 28.8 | 28.4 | 28.7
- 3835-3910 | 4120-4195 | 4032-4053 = -4.92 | 16.7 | 29.4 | 28.7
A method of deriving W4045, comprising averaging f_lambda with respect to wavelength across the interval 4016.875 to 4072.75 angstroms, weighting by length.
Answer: 28.9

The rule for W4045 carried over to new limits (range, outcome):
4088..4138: 28.6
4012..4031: 31.1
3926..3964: 15.8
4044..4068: 28.2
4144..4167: 28.7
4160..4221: 29.4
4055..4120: 28.5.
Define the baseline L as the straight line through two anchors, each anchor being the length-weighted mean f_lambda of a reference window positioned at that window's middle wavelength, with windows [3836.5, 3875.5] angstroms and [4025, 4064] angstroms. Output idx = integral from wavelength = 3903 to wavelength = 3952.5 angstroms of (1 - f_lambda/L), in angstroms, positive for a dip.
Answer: 8.0 angstroms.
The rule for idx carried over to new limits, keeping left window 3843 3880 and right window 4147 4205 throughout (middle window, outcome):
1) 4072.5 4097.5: -4.48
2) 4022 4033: -3.26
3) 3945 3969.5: 1.36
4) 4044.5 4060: -3.62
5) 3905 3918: -2.65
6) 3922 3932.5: 2.79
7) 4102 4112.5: -0.82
